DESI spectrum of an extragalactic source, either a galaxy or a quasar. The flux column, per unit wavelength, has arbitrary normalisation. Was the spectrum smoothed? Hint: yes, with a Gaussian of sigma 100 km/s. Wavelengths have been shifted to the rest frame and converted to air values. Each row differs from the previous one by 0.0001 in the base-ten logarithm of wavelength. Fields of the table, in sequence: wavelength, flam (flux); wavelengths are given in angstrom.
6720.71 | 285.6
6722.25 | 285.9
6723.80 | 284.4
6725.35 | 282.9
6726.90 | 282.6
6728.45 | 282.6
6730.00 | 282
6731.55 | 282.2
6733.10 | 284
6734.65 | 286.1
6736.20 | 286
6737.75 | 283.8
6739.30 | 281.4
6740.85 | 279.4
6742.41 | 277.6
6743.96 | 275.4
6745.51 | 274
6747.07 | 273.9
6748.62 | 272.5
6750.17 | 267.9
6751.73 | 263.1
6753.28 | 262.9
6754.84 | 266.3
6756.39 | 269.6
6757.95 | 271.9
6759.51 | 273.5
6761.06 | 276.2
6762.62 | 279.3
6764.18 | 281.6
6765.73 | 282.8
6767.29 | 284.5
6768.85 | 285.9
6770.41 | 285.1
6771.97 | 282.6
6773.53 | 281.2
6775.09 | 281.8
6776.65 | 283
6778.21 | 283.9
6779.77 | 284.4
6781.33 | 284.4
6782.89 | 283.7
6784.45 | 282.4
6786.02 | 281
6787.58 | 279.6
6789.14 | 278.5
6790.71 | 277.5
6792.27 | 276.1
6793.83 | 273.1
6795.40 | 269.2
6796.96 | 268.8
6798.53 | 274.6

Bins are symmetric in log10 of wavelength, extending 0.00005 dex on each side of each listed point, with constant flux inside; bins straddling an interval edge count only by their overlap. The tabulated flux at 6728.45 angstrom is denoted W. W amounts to 282.6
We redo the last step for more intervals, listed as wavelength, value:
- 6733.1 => 284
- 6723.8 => 284.4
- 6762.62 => 279.3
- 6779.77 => 284.4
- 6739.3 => 281.4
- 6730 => 282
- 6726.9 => 282.6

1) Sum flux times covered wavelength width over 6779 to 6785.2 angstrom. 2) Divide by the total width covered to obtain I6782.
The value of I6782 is 284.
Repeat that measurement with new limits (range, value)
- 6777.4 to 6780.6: 284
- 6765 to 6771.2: 284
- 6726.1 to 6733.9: 283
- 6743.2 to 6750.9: 273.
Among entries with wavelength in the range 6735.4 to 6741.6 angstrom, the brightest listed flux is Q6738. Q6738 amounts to 286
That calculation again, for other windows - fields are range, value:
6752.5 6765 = 281.6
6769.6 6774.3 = 285.1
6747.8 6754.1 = 272.5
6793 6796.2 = 273.1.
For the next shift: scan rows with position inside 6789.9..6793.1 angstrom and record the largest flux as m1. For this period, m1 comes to 277.5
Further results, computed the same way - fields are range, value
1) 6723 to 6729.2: 284.4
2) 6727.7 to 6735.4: 286.1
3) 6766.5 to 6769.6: 285.9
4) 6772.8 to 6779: 283.9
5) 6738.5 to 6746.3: 281.4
